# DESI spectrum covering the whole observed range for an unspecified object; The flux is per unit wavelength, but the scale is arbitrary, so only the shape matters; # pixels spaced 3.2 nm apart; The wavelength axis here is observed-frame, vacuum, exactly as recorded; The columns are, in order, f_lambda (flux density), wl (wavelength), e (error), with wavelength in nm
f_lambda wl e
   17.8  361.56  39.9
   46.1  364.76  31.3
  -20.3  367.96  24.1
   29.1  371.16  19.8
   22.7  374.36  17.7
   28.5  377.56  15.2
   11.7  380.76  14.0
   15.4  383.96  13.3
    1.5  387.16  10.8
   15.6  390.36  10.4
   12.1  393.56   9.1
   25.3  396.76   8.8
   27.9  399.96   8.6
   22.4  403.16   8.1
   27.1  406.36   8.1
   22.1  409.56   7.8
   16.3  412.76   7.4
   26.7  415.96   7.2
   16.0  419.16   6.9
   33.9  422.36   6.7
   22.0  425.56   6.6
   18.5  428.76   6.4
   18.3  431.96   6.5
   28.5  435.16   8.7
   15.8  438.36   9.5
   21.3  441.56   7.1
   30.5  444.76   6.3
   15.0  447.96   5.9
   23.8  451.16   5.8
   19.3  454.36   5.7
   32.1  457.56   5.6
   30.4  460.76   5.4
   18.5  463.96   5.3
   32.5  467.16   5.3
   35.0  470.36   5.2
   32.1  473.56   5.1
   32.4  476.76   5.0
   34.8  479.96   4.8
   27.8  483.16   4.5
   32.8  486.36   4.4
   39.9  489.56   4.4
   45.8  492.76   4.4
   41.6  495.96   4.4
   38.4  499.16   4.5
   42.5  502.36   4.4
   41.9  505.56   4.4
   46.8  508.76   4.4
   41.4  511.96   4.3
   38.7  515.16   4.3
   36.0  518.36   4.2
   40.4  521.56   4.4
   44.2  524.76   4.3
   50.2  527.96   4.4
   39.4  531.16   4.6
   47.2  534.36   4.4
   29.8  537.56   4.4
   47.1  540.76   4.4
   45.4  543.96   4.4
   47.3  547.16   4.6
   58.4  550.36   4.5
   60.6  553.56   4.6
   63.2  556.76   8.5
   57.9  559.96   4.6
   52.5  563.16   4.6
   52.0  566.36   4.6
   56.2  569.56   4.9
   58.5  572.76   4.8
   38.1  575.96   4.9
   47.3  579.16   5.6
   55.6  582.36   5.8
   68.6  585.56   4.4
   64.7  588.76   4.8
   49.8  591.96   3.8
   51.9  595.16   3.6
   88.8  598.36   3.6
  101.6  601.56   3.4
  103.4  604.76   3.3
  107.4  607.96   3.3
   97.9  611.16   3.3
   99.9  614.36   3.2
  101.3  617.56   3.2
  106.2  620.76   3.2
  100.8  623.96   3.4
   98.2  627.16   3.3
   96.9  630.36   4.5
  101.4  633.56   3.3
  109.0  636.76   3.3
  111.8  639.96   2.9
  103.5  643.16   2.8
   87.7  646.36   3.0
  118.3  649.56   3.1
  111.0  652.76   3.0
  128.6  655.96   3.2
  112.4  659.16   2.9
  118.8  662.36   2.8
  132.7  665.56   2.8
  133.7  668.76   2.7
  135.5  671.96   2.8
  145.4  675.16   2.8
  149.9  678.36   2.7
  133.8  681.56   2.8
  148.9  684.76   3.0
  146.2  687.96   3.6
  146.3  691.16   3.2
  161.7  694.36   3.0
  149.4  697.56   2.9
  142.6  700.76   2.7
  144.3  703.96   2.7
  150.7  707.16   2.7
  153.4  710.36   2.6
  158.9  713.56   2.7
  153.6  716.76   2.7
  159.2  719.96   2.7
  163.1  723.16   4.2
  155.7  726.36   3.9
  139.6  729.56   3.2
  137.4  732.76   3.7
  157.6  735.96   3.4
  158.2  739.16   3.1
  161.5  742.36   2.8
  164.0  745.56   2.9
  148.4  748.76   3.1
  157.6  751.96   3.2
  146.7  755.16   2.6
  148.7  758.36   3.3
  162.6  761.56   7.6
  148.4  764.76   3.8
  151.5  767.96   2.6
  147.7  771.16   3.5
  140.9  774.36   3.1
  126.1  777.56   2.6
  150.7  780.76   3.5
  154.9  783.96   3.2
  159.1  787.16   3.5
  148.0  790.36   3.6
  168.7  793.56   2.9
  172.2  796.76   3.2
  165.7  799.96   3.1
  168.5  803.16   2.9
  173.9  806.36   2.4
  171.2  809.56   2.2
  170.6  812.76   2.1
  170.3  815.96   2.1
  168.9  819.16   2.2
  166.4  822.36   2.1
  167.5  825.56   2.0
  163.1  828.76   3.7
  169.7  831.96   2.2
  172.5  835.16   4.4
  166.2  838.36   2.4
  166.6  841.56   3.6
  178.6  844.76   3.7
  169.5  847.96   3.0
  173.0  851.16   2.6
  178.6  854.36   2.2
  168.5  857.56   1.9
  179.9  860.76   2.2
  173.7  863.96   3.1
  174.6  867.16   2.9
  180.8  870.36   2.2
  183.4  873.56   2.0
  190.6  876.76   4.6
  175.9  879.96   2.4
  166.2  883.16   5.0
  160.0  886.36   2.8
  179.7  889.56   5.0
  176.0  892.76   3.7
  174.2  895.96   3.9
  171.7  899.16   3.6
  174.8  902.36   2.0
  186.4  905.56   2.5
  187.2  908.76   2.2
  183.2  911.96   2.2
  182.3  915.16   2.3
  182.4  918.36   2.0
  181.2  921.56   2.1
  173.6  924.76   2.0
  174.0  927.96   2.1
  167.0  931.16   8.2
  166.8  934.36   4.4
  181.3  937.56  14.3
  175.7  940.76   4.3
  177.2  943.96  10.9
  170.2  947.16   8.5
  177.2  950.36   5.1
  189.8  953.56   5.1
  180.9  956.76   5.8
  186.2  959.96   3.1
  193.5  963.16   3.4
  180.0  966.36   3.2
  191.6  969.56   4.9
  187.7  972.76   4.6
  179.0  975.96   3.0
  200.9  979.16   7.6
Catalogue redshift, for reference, 0.50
